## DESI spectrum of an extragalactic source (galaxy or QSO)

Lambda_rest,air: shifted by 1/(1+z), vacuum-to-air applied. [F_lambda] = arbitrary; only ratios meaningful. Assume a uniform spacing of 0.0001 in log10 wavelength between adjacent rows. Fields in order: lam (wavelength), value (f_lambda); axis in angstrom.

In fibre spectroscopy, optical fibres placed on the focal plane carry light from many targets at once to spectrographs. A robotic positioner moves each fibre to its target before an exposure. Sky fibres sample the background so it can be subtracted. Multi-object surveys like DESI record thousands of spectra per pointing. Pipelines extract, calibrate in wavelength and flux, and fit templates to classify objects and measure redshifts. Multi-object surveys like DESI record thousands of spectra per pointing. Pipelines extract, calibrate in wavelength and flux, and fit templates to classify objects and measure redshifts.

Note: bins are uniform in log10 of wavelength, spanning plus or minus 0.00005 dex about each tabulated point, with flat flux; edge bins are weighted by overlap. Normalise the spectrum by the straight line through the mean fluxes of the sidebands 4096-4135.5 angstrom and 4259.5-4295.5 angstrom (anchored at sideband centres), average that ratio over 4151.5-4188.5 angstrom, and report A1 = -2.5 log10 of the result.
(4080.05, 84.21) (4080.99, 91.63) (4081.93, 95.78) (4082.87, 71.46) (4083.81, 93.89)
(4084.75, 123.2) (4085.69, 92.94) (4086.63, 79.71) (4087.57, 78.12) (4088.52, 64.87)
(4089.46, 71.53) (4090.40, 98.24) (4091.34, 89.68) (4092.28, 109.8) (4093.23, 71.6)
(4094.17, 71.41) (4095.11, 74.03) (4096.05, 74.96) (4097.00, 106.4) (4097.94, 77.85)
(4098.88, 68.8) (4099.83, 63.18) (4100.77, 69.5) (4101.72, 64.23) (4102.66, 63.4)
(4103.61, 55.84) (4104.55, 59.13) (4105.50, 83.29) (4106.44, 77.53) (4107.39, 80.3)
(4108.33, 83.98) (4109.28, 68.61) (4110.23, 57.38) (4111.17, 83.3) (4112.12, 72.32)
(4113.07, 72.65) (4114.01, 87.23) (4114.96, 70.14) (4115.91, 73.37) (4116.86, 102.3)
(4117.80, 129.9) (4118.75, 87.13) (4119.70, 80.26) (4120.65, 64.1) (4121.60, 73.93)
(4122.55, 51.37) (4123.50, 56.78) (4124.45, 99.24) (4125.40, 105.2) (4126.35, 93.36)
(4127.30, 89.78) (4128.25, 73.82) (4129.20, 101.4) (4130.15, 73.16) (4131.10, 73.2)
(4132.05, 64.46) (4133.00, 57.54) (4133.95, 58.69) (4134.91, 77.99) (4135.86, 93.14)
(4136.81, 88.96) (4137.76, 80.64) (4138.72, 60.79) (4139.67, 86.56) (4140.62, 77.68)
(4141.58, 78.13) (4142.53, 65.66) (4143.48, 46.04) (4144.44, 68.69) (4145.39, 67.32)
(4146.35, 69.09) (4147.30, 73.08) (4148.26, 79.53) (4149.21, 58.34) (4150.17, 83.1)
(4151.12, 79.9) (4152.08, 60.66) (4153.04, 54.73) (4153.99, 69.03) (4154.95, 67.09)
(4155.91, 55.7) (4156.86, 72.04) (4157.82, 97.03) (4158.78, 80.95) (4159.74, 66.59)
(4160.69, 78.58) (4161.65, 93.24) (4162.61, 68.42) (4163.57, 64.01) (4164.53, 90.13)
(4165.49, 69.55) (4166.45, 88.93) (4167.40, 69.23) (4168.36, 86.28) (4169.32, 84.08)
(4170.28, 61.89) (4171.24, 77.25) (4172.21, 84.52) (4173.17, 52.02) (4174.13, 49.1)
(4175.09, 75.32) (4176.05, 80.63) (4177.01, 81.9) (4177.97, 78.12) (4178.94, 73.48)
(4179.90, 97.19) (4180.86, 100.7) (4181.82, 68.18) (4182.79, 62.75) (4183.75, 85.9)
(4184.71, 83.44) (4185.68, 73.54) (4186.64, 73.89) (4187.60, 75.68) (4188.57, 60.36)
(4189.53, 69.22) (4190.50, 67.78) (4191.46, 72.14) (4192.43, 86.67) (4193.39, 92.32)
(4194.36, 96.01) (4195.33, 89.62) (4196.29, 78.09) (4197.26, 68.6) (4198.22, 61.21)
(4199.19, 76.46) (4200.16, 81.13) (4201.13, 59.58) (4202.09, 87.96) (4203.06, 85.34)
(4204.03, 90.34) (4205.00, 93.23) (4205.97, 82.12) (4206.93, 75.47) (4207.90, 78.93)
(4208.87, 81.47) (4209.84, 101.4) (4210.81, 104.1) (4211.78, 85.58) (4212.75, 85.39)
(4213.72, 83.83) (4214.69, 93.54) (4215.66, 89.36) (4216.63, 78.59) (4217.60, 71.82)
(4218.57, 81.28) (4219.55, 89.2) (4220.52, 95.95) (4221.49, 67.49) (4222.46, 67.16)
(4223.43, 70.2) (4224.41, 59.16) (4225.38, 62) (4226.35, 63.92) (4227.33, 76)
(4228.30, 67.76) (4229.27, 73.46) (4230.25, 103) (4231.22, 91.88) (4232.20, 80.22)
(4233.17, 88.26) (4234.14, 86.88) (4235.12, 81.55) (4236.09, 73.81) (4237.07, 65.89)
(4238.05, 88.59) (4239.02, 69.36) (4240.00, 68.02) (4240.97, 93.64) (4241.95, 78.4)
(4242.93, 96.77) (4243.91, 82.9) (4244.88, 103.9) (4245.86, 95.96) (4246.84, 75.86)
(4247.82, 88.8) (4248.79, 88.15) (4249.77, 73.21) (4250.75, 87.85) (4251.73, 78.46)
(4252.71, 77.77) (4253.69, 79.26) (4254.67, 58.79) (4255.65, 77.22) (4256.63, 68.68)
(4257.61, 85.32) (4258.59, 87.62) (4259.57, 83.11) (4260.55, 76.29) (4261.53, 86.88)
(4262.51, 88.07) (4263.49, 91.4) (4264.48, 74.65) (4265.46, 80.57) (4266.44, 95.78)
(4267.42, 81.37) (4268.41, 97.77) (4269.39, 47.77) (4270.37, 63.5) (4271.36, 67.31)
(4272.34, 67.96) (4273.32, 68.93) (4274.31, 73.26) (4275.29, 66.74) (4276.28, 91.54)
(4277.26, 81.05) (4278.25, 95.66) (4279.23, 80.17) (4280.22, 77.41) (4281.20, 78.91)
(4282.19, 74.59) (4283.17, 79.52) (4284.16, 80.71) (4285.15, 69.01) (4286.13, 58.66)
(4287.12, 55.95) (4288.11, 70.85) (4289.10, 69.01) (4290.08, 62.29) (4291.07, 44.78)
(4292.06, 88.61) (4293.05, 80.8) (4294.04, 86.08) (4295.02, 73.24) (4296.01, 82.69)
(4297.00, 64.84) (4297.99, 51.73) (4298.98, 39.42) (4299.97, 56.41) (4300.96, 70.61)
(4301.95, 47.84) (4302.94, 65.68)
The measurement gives 0.02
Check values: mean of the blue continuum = 76.9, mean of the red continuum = 75.9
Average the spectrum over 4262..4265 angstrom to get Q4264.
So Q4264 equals 84.6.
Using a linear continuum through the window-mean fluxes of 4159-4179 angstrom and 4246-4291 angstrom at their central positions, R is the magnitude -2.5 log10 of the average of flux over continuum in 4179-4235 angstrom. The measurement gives -0.06 mag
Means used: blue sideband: 75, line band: 80.2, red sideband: 76.8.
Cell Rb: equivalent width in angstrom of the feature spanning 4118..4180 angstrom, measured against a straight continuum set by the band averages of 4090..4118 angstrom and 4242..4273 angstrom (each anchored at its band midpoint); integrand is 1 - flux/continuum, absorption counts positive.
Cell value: 3.1 angstrom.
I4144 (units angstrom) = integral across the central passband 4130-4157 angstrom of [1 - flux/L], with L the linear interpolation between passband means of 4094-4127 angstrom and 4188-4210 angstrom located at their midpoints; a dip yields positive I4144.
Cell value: 2.70 angstrom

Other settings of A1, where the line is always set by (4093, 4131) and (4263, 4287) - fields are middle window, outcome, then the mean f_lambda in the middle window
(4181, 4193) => 0.04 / 74.2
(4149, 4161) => 0.09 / 71.2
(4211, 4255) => -0.05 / 80.7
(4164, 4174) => 0.03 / 75.4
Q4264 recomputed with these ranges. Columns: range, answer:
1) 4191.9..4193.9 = 89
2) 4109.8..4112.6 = 71.2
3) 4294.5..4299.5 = 62.6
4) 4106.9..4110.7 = 72.6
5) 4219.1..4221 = 92.7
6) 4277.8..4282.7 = 81.4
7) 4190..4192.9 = 75.3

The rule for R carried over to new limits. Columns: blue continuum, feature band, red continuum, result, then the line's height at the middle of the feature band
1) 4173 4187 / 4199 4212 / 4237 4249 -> -0.064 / 79.8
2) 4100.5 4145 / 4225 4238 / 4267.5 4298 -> -0.063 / 74.1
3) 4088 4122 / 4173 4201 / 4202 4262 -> 0.055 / 80.3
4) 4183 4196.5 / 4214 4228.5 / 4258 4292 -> 0.025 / 77.6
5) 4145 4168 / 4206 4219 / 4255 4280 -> -0.124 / 76.2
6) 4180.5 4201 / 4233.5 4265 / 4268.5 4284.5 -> -0.082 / 75.8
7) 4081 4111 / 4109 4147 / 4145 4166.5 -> -0.018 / 75.8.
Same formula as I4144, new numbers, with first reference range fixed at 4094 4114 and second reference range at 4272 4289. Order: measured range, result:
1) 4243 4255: -1.4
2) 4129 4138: -0.3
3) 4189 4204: -0.9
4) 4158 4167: -0.6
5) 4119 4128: -0.7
